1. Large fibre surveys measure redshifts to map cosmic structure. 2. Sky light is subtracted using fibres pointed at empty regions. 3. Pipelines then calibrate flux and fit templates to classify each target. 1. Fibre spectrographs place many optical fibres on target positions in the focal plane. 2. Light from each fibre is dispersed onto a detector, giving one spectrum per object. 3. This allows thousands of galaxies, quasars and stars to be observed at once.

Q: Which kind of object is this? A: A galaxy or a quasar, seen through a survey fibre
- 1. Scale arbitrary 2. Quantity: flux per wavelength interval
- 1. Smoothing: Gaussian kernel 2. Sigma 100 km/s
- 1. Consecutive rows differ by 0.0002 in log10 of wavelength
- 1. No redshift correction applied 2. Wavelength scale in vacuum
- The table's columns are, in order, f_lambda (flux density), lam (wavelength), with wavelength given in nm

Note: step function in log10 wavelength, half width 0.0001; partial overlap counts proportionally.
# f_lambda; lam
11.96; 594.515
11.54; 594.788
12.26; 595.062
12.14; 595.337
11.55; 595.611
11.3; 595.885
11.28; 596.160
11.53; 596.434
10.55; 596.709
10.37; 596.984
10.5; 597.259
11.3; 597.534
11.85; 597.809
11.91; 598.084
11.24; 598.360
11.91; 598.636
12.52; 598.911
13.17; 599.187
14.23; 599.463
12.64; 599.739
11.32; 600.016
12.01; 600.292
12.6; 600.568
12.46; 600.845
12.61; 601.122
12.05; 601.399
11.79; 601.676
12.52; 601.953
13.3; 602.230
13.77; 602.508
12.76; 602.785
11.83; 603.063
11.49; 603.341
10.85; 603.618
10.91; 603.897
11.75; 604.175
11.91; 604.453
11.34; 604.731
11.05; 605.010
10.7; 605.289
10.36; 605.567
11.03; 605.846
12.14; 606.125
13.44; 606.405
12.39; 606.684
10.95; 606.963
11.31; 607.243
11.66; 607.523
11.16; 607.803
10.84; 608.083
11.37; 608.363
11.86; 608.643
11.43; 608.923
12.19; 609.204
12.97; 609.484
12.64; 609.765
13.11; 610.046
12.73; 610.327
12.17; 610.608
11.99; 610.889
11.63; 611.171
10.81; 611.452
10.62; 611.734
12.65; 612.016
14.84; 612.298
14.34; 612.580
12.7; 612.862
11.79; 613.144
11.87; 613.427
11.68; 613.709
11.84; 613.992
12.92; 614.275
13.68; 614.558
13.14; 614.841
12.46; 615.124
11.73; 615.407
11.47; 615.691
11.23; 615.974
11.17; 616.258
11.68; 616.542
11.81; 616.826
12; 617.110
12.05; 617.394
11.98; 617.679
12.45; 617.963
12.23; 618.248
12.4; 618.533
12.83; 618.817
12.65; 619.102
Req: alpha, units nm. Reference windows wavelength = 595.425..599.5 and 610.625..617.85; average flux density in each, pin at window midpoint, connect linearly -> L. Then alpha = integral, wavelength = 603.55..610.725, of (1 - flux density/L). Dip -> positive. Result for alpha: 0.14 nm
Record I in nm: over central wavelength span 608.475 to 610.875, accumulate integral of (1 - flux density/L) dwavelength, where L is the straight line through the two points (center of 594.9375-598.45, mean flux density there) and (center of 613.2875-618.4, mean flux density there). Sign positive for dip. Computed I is -0.10 nm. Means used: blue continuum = 11.4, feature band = 12.4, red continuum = 12.1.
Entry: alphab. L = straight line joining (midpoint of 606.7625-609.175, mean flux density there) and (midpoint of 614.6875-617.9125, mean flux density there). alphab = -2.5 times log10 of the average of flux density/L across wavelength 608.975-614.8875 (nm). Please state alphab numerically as -0.07 mag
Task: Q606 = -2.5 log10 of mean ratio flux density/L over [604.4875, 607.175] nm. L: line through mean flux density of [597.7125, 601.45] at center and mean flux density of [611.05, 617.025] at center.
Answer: 0.07 mag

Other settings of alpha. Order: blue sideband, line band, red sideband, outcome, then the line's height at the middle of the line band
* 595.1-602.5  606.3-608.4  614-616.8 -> 0.076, 12.1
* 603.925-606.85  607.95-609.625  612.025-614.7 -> 0.047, 12.1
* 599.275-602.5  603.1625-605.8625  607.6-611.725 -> 0.248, 12.3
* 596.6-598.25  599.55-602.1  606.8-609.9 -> -0.224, 11.3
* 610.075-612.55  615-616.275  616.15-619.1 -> 0.055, 12.2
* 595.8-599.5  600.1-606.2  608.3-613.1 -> 0.034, 11.9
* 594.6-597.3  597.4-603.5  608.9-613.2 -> -0.341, 11.7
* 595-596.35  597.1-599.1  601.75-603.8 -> 0.043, 11.9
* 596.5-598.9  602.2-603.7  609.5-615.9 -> -0.083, 11.7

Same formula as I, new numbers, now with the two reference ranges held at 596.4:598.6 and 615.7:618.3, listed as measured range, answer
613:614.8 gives -0.10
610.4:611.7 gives 0.00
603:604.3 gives 0.00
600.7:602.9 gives -0.26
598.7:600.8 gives -0.25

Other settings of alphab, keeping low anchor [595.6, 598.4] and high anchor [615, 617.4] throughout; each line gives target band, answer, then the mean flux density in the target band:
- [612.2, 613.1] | -0.178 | 13.7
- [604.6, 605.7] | 0.054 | 10.9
